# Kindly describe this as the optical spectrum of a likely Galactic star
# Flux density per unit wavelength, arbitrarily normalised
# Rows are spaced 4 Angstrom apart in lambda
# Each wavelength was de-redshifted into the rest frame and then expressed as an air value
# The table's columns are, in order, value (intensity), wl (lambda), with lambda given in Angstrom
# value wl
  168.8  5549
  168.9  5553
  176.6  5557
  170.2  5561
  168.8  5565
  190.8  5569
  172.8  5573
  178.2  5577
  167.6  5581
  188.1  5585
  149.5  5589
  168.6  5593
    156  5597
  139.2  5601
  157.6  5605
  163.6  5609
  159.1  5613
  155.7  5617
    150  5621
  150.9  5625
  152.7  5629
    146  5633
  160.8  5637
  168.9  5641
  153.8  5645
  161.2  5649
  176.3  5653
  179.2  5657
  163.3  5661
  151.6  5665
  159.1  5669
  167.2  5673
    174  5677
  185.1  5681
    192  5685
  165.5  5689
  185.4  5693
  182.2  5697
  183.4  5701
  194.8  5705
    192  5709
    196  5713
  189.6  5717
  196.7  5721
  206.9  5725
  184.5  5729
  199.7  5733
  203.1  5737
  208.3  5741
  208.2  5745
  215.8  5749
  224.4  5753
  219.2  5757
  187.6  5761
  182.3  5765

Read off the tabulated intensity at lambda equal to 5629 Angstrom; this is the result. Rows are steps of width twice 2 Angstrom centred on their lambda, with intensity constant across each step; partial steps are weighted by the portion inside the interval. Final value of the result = 152.7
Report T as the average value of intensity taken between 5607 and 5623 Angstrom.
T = 157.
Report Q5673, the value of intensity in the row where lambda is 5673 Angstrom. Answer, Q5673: 167.2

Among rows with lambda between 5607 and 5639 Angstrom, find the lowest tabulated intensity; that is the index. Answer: 146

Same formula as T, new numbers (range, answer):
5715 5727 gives 198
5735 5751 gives 209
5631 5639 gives 153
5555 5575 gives 176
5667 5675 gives 163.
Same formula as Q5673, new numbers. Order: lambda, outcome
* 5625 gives 150.9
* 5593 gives 168.6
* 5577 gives 178.2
